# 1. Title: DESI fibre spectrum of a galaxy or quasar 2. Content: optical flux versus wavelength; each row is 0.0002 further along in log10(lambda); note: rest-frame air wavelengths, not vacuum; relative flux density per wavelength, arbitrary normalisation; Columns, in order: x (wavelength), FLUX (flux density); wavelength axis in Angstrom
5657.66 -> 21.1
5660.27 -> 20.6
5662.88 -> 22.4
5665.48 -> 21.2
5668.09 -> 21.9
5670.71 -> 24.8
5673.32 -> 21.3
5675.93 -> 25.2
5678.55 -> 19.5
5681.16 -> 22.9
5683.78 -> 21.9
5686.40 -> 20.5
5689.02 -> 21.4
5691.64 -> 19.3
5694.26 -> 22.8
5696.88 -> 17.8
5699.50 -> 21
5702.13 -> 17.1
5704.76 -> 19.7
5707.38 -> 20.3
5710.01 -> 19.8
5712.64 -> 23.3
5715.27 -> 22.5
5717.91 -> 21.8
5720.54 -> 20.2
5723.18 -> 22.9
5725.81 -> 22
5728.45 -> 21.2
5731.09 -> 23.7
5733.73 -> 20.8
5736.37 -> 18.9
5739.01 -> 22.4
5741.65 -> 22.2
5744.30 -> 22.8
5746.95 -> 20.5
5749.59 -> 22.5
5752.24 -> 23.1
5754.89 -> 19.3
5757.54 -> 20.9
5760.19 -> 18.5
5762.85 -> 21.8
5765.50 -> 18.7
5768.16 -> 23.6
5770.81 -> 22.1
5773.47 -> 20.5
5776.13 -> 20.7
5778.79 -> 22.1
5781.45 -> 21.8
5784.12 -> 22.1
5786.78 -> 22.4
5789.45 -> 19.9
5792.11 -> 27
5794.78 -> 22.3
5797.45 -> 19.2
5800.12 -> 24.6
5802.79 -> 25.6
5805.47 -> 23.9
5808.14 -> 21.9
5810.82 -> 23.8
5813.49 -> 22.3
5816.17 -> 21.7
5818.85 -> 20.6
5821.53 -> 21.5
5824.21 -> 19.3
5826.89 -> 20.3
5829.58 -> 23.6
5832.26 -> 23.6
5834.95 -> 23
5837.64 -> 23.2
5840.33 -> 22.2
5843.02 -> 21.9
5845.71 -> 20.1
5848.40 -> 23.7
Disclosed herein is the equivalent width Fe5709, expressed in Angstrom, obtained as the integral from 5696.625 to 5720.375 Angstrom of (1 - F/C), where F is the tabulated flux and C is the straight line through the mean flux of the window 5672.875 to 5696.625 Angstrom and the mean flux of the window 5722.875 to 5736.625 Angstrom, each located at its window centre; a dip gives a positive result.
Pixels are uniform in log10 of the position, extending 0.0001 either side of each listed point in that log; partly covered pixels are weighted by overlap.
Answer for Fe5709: 1.24 Angstrom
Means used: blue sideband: 21.5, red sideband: 21.7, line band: 20.5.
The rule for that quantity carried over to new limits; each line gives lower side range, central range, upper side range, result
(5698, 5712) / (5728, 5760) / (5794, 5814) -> -0.63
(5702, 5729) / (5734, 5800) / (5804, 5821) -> 0.80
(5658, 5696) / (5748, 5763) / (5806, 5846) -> 0.66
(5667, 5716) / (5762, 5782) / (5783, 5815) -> 0.98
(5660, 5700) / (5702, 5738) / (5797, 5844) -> 1.07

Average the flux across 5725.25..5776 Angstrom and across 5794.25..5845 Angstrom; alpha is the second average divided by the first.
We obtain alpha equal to 1.05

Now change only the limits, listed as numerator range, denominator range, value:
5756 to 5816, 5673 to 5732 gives 1.04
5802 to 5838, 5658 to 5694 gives 1.03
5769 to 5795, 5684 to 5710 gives 1.10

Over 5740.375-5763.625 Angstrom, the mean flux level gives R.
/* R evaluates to 21.3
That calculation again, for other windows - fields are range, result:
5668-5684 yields 22.6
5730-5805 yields 21.8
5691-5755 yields 21.2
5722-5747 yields 21.8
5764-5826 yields 22.1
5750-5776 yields 21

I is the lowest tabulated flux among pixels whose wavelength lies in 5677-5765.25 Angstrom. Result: 17.1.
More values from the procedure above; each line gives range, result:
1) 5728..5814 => 18.5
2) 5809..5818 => 21.7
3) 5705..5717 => 19.8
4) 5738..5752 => 20.5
